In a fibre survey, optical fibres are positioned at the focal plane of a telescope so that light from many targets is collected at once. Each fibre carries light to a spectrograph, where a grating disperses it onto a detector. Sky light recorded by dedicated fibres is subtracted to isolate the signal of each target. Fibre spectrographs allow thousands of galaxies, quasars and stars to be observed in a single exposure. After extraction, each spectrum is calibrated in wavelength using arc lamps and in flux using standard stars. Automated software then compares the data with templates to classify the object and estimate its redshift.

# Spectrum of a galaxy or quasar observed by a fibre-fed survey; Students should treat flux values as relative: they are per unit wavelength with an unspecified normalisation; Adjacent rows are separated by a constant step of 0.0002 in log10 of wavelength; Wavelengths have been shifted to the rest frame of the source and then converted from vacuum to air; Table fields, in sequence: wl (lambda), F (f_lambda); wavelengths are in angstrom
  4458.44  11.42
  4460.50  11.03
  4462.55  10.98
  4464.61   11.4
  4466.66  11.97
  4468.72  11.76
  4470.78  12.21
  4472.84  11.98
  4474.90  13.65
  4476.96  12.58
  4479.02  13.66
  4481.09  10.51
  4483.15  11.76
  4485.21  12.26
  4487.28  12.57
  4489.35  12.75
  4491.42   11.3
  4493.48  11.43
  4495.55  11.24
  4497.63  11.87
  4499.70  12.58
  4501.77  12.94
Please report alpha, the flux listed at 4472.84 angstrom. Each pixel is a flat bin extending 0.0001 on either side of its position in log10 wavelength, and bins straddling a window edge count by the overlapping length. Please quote 11.98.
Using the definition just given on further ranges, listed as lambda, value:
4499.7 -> 12.58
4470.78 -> 12.21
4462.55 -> 10.98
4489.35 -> 12.75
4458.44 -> 11.42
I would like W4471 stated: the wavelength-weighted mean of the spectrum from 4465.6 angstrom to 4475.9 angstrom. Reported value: 12.3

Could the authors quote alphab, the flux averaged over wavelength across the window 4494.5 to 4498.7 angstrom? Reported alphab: 11.5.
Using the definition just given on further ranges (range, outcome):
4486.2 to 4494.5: 12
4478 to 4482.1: 12.1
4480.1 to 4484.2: 11.2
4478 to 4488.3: 12.1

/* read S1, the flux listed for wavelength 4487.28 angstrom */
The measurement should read 12.57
